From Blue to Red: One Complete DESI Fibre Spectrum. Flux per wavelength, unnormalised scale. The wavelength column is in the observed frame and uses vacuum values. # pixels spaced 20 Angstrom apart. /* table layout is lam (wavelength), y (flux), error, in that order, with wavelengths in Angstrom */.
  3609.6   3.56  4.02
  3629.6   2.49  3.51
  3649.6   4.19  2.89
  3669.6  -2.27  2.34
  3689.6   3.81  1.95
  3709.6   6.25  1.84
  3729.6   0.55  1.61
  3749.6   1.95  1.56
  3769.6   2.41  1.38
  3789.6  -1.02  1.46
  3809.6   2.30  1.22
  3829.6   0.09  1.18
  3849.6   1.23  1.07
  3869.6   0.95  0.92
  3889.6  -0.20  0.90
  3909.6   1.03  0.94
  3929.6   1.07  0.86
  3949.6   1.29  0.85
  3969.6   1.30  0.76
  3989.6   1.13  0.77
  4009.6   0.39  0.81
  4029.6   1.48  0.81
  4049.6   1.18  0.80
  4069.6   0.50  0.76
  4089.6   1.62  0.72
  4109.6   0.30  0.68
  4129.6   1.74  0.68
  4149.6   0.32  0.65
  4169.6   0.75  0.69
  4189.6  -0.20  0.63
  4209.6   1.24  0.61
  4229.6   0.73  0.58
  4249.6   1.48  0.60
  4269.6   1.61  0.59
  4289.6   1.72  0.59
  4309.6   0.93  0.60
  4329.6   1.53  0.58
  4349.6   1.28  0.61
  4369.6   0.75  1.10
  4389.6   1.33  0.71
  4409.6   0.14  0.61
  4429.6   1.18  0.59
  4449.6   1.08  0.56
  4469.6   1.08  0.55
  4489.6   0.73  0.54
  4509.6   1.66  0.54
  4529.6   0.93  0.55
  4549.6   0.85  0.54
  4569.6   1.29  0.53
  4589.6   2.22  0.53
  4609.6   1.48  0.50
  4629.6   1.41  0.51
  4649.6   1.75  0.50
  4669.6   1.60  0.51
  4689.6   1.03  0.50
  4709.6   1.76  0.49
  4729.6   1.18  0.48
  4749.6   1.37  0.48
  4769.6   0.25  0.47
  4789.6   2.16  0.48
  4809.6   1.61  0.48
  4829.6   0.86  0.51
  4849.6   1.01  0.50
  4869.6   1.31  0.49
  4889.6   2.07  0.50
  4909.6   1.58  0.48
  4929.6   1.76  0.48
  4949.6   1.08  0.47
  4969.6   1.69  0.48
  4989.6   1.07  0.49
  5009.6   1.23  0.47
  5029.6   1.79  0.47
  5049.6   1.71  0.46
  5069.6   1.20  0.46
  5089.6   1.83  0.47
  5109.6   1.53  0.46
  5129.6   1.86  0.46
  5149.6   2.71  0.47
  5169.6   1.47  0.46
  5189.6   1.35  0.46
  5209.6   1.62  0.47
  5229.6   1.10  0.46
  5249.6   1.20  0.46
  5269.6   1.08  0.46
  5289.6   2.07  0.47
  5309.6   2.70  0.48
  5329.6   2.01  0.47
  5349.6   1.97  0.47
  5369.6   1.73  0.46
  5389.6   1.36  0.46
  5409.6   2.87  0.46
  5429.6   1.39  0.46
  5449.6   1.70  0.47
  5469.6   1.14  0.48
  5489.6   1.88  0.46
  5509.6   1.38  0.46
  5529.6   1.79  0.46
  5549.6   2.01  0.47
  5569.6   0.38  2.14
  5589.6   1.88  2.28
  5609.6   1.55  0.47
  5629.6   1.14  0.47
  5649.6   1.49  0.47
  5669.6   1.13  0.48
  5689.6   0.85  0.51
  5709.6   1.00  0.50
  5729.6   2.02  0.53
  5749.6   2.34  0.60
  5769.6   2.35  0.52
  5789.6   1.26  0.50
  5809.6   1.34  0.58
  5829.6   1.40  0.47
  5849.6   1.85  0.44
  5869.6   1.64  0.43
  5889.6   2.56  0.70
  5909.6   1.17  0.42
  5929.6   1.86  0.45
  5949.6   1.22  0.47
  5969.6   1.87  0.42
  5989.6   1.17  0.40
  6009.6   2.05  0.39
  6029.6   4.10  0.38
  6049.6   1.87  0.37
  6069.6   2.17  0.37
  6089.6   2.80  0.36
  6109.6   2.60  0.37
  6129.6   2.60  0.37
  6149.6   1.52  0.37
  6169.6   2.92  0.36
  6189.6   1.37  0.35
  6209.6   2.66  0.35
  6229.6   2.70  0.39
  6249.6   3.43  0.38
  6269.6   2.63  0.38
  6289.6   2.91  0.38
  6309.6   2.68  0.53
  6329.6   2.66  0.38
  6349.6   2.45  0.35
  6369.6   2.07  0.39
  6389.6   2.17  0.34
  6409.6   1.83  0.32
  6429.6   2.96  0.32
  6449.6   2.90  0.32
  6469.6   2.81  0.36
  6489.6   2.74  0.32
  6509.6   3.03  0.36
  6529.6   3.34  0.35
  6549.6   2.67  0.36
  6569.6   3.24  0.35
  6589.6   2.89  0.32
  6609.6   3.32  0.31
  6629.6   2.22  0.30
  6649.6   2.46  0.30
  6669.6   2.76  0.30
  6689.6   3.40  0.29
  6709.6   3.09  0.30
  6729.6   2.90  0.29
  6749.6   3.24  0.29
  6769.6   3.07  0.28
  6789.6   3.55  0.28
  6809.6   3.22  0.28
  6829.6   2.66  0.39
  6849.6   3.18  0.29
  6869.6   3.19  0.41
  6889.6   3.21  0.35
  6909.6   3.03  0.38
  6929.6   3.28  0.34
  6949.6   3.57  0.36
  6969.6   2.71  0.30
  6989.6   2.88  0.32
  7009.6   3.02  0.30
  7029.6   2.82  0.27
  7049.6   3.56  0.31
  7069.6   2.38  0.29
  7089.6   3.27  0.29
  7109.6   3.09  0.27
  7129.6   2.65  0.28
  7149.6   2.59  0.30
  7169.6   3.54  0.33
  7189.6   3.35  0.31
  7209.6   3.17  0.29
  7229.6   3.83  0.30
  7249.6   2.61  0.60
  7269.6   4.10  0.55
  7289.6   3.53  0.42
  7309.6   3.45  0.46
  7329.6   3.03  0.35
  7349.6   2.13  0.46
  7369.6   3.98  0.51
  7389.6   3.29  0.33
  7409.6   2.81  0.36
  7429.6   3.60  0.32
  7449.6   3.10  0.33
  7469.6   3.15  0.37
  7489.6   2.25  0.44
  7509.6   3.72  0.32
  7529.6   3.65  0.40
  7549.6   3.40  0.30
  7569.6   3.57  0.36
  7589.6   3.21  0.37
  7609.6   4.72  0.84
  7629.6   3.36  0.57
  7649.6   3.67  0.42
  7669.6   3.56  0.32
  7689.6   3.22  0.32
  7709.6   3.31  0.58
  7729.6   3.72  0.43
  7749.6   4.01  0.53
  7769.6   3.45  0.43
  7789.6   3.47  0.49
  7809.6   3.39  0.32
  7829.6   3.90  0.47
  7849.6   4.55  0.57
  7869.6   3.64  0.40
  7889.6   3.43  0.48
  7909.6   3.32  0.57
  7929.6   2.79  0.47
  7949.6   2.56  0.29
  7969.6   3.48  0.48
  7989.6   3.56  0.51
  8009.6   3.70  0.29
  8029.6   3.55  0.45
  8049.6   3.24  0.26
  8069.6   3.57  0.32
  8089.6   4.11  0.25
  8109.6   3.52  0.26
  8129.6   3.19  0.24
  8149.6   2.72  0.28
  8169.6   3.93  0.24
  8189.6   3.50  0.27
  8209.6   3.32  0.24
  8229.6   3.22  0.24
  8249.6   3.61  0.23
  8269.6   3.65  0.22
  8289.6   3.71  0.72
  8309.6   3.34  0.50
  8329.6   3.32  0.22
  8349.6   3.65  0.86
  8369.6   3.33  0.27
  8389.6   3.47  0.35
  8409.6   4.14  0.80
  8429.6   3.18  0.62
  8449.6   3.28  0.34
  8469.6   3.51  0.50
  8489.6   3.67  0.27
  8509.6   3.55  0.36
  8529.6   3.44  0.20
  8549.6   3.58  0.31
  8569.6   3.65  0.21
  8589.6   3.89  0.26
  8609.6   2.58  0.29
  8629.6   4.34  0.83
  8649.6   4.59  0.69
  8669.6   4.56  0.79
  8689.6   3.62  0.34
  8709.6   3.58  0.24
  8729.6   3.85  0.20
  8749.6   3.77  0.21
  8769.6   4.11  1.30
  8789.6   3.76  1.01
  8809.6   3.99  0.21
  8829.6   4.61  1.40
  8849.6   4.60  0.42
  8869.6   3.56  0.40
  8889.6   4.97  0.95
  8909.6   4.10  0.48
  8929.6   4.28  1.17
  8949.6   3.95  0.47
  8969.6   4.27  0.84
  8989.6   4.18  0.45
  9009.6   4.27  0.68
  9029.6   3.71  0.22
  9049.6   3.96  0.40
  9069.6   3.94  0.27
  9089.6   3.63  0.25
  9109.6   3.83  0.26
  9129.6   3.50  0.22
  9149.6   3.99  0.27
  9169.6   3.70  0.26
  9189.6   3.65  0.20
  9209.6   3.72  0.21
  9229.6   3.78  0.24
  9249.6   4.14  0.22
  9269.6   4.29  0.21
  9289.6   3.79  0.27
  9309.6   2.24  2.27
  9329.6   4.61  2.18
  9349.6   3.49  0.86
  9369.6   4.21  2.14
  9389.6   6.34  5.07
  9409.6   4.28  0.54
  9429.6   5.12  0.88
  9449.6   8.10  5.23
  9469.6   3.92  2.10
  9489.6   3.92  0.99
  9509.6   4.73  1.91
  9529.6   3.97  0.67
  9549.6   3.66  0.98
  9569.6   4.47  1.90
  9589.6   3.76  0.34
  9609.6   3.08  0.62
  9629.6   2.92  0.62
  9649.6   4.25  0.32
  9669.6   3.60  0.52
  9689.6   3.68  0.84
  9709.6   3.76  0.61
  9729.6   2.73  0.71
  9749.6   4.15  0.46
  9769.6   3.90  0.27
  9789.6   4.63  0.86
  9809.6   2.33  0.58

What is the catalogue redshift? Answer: 0.62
